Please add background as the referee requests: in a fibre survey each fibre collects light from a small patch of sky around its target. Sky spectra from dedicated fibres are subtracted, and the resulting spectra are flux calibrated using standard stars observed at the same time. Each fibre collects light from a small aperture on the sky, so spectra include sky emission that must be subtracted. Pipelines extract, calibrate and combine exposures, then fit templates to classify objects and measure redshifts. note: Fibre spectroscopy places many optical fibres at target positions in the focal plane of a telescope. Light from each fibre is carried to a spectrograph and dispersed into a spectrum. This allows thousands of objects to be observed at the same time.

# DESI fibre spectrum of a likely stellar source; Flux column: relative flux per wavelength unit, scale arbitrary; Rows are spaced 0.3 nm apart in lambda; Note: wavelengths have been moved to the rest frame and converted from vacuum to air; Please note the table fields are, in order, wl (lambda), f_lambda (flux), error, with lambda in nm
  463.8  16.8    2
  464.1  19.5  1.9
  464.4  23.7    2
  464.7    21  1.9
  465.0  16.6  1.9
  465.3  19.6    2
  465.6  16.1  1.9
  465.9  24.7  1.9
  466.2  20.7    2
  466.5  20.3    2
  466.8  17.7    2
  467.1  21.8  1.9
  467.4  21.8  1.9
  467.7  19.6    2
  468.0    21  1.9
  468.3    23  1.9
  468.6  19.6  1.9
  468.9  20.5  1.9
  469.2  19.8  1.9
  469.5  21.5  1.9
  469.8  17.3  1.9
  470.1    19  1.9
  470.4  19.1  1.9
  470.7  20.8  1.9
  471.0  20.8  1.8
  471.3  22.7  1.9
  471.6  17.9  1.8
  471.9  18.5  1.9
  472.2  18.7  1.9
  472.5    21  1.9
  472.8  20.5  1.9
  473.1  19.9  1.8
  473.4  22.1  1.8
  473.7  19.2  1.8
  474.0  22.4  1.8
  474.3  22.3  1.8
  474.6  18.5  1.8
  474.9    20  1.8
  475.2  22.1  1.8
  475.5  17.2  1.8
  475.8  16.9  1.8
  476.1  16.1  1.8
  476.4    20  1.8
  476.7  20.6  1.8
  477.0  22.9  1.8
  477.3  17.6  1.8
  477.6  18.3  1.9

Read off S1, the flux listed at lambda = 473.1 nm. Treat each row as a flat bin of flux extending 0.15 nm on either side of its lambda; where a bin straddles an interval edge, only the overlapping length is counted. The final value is 19.9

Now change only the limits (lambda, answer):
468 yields 21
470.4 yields 19.1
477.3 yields 17.6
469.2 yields 19.8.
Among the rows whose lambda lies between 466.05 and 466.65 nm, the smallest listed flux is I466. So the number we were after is 20.3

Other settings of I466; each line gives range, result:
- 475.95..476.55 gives 16.1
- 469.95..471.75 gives 17.9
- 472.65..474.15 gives 19.2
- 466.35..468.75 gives 17.7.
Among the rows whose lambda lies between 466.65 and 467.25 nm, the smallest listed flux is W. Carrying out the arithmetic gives 17.7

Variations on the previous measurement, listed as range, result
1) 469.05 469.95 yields 17.3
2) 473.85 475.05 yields 18.5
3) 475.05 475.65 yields 17.2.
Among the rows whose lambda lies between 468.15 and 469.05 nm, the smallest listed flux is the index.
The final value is 19.6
